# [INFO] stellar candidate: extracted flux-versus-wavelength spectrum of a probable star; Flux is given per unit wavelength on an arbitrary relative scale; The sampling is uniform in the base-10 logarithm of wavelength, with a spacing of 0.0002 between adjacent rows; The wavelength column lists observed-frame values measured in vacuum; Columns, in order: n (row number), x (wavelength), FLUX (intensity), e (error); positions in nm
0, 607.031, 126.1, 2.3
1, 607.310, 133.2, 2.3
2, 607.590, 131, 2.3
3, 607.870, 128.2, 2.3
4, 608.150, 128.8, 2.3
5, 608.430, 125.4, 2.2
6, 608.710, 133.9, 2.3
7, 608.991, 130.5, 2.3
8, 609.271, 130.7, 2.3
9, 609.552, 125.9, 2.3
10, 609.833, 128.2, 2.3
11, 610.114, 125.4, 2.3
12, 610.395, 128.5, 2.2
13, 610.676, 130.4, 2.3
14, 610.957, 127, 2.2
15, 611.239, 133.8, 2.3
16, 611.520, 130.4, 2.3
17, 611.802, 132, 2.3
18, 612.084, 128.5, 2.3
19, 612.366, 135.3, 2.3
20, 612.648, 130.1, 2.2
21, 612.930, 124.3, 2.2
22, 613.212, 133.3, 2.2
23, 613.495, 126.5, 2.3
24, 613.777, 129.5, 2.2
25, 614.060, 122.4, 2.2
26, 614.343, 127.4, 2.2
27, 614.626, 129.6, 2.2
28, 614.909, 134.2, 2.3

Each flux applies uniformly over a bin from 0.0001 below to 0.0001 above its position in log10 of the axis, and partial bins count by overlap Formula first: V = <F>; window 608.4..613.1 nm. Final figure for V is 130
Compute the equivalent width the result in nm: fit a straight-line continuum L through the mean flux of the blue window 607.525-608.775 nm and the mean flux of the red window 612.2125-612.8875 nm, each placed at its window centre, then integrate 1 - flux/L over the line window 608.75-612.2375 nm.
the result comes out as 0.025 nm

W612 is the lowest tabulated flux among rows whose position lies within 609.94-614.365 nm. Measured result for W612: 122.4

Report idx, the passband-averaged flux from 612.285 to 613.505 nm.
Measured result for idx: 130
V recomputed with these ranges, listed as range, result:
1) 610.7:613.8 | 130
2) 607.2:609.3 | 130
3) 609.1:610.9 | 128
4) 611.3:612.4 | 131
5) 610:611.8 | 130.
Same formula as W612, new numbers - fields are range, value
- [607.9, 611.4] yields 125.4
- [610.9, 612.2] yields 127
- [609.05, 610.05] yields 125.9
